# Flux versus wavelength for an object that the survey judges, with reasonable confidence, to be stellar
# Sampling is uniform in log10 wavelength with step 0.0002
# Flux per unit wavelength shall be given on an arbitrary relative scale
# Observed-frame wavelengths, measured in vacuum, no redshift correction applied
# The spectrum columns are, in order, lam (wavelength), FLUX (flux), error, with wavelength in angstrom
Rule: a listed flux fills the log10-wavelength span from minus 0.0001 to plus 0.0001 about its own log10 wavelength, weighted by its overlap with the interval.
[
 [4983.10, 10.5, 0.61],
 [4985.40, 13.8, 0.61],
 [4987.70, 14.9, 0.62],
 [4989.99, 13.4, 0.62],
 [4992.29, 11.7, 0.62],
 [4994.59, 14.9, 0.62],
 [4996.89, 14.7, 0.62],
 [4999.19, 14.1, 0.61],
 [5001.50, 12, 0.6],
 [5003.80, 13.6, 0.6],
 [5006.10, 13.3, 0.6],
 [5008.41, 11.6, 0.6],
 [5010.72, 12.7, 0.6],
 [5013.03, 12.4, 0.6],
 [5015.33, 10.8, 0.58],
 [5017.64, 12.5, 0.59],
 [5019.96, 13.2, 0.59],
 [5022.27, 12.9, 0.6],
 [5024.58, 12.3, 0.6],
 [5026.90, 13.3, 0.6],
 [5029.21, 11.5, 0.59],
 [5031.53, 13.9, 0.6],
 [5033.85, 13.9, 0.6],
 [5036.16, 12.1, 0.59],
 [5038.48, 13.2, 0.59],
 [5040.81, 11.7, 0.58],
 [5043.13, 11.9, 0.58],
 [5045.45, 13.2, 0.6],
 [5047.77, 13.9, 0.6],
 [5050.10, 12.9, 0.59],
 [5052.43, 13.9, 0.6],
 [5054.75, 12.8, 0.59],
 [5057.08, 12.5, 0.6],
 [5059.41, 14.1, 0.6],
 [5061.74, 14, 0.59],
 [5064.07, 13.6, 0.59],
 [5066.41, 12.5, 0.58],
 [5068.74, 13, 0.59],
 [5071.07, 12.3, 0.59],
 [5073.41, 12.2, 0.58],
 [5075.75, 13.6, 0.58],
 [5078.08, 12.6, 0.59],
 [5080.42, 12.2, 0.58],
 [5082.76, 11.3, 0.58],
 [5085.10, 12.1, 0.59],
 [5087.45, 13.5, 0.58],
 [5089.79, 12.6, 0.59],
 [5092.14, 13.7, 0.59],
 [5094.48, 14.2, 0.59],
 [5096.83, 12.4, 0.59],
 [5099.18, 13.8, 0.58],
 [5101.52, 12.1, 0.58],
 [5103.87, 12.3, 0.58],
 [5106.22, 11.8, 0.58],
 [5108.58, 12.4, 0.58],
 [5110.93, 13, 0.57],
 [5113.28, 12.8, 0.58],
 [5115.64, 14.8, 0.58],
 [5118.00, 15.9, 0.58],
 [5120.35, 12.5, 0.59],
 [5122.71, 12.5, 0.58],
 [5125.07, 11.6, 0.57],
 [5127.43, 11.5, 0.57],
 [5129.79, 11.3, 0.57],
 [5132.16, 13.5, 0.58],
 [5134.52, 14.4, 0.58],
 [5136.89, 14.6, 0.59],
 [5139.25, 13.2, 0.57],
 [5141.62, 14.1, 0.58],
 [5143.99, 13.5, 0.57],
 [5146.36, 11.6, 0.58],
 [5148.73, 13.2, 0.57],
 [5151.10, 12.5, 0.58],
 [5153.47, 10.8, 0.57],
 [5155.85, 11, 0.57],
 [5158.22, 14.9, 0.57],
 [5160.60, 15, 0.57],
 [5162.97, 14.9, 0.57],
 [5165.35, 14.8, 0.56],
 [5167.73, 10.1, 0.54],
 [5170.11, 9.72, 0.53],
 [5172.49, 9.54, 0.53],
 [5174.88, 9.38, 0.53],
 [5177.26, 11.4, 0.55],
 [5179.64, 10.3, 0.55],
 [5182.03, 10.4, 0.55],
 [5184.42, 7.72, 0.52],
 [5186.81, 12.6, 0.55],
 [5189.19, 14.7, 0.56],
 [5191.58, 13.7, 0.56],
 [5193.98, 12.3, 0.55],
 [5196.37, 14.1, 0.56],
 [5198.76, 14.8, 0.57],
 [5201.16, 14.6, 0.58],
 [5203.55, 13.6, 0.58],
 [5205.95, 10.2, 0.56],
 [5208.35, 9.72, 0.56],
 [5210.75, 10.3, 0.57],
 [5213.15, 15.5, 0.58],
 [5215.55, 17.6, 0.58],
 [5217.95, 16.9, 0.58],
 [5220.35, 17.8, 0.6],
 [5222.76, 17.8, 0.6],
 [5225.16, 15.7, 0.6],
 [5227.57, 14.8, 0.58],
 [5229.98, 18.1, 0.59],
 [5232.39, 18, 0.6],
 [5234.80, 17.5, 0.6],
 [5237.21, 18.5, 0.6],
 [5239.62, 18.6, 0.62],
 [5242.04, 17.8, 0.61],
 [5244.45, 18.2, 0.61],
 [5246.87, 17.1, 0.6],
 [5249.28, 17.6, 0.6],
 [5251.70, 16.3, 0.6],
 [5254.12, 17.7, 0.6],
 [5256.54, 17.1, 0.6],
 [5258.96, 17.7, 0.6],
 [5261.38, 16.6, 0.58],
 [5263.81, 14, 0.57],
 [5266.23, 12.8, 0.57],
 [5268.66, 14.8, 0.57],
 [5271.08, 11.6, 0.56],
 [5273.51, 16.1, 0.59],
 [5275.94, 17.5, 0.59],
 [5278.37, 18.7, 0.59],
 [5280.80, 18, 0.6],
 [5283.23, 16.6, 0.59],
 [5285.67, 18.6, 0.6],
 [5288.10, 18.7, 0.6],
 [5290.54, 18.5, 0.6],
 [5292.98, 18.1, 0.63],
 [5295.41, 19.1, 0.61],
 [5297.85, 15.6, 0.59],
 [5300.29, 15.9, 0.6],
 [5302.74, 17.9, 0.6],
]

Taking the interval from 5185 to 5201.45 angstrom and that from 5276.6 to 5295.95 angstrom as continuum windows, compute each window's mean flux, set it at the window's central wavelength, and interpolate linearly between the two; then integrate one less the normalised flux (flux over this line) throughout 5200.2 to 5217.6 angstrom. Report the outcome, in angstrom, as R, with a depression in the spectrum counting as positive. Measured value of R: 1.4 angstrom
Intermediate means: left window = 13.6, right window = 18.2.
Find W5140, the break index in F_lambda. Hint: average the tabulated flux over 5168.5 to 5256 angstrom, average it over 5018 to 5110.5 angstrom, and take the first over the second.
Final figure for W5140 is 1.1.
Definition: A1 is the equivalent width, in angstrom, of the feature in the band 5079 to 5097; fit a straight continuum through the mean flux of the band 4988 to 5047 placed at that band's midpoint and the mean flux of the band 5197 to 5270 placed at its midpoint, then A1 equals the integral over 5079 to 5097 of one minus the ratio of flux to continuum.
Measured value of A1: 1.42 angstrom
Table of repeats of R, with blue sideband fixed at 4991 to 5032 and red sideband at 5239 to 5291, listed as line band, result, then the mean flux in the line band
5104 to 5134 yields 3.5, 12.8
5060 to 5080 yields 1.1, 13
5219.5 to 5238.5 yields -1.2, 17.3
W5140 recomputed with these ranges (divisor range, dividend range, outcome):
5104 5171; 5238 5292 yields 1.30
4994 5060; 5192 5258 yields 1.23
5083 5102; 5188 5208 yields 1.03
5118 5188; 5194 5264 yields 1.31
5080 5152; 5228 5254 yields 1.37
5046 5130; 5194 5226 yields 1.12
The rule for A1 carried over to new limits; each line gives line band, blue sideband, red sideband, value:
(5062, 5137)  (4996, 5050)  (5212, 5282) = 6.72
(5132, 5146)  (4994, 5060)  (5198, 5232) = 0.32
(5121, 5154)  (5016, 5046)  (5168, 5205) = -1.74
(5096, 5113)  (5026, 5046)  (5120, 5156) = 0.16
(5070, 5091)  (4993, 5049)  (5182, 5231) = 1.21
